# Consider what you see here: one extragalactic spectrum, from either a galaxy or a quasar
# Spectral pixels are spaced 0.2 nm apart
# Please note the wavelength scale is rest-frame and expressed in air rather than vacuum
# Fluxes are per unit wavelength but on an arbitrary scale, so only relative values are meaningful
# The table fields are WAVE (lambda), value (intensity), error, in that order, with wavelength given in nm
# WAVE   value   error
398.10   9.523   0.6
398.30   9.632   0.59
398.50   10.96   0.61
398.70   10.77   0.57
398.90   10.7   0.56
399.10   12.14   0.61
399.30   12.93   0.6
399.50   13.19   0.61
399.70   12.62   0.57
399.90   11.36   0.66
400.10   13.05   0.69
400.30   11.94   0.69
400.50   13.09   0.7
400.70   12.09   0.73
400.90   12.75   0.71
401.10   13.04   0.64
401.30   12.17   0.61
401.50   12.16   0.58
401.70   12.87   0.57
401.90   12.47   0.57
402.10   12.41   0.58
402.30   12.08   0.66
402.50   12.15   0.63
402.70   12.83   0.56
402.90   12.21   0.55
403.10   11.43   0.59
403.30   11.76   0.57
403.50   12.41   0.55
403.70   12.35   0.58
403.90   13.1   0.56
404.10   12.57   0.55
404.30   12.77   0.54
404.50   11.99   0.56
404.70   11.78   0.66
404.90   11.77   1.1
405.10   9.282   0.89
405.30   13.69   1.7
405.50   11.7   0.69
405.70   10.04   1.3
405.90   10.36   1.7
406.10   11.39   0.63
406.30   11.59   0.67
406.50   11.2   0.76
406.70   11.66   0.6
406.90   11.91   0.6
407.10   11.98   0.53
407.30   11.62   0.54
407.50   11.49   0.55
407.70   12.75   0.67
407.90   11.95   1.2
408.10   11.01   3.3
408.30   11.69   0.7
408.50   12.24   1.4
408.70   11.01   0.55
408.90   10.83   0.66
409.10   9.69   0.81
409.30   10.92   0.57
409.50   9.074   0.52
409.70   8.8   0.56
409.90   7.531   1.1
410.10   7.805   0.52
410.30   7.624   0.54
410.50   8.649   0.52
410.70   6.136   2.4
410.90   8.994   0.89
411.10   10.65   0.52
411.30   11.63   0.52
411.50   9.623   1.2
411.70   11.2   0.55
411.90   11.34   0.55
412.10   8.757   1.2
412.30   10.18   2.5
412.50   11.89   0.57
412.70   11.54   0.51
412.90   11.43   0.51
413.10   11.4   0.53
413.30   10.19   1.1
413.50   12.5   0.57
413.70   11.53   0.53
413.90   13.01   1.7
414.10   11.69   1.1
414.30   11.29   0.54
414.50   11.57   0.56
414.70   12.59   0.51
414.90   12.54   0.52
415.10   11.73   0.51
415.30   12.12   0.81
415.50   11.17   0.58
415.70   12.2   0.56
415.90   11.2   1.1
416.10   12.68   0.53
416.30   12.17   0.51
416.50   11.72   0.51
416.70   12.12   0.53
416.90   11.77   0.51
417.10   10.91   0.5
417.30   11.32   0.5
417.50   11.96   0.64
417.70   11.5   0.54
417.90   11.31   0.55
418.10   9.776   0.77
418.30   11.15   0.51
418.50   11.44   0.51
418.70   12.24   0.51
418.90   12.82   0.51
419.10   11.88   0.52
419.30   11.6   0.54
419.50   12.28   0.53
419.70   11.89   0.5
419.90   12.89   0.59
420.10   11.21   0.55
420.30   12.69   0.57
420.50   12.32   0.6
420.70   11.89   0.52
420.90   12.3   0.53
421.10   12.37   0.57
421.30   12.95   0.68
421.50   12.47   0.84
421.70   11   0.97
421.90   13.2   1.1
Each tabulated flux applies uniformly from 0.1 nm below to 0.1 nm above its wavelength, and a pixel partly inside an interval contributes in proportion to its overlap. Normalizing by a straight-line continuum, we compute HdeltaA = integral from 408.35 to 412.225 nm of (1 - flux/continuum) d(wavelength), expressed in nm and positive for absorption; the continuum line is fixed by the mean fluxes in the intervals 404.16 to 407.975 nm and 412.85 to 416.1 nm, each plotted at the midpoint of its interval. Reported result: 0.687 nm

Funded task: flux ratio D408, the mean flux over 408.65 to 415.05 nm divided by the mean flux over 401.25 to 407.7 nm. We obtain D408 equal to 0.87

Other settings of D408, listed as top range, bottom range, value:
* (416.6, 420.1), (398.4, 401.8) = 0.96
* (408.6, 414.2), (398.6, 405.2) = 0.84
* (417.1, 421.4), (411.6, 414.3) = 1.05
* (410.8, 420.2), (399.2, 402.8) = 0.92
